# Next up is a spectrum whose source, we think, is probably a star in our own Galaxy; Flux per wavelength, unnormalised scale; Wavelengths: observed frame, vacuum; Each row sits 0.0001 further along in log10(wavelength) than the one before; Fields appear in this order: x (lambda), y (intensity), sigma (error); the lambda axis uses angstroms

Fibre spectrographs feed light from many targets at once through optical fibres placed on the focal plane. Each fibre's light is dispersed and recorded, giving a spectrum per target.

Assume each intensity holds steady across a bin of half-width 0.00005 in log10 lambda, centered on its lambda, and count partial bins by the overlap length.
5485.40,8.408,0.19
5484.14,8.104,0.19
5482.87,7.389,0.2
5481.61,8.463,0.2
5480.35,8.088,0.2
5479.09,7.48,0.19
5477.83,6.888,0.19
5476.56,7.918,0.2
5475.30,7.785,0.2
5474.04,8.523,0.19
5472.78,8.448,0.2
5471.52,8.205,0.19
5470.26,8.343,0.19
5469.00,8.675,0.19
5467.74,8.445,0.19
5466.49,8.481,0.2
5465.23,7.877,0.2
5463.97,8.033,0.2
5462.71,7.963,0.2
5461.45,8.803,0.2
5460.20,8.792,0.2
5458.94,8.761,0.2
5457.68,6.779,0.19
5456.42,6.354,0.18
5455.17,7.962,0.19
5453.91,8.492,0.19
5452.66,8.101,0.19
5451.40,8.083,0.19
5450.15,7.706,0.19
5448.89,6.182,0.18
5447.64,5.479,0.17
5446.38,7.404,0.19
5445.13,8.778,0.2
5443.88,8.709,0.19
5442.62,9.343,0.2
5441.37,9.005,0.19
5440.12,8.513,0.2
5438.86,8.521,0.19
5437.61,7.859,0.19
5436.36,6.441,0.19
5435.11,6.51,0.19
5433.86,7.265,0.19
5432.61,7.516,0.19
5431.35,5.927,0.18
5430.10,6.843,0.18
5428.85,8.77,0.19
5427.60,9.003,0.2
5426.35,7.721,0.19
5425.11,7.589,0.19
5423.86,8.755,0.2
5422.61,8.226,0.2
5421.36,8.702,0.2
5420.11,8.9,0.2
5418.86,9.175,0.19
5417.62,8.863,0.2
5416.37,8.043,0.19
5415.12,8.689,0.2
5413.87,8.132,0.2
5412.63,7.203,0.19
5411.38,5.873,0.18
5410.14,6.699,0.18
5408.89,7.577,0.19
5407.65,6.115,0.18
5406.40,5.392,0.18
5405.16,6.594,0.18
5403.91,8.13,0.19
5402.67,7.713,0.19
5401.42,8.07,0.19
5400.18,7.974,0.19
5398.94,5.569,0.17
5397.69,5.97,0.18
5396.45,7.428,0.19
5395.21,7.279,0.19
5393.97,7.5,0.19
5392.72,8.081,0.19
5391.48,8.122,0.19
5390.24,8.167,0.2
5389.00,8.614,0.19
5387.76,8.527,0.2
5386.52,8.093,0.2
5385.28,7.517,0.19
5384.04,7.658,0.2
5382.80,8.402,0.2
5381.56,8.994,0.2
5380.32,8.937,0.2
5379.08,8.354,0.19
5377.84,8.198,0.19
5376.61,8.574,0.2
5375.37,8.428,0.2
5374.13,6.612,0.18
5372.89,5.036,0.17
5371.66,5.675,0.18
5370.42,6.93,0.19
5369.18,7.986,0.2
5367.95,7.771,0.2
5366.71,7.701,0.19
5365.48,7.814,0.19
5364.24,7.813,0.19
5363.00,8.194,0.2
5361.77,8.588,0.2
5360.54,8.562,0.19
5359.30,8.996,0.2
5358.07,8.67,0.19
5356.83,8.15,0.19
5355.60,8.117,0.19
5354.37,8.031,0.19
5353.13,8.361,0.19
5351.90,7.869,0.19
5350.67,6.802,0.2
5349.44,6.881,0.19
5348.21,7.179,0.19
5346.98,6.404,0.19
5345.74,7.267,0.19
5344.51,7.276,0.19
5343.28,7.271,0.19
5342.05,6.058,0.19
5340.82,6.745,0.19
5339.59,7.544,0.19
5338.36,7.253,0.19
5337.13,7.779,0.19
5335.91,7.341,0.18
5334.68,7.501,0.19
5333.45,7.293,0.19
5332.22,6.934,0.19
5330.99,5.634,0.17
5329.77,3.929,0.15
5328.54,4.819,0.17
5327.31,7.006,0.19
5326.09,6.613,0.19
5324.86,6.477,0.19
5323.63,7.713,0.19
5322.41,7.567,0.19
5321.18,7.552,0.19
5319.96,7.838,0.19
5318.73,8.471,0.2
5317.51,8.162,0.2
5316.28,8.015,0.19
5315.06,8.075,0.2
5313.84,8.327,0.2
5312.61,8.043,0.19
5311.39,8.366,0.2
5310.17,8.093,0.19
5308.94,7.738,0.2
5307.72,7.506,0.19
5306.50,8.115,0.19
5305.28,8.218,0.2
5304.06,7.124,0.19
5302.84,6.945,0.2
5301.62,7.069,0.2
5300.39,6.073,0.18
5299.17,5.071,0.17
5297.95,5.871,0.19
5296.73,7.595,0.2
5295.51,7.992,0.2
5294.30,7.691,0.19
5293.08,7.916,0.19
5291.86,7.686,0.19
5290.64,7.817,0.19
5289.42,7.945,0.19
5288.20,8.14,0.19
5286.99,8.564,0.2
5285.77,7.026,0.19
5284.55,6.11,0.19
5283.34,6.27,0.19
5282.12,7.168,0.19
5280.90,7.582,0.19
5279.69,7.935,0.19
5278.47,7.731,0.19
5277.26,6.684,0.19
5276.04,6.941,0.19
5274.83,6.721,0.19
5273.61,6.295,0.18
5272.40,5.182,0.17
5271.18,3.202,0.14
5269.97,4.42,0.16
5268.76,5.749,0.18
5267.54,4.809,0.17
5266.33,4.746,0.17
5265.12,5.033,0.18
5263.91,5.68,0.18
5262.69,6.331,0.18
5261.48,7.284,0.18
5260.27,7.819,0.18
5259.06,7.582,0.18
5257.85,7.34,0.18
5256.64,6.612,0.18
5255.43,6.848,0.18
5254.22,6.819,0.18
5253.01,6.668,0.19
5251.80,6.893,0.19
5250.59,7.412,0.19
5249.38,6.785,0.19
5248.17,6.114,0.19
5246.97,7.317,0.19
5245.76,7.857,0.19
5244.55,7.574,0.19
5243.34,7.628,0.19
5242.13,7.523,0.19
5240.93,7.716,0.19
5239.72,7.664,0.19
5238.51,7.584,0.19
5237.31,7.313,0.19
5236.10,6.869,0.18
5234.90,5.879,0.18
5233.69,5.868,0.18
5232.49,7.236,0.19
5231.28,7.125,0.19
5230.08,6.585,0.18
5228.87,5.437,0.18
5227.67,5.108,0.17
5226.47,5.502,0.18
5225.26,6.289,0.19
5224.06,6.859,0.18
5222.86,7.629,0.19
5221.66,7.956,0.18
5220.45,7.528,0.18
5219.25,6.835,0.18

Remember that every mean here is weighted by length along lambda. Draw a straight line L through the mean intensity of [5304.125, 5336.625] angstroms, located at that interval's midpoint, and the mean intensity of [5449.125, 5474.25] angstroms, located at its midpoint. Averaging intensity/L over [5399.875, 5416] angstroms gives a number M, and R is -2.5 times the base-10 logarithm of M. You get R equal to 0.084 mag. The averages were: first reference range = 7.36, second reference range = 8.1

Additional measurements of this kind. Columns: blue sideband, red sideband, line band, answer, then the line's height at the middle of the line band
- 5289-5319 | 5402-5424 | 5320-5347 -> 0.12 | 7.61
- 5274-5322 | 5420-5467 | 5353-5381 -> -0.03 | 7.68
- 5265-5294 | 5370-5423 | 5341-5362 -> -0.06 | 7.25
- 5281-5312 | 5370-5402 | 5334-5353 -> 0.05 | 7.51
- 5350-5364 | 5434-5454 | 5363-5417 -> 0.07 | 8.04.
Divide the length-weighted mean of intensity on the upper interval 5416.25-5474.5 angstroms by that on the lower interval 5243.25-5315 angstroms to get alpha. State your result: 1.15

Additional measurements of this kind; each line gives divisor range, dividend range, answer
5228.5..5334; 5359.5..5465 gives 1.11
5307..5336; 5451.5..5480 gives 1.10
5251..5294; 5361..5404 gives 1.16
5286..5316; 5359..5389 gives 1.04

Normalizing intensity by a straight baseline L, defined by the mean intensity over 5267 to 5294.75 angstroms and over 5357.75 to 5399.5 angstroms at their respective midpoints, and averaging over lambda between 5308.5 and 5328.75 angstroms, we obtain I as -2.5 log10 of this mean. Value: -0.07 mag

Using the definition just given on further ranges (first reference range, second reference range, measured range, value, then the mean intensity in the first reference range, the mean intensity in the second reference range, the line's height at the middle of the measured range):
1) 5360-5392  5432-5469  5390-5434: 0.04 mag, 7.89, 7.88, 7.89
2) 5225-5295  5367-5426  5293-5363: -0.02 mag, 6.76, 7.68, 7.22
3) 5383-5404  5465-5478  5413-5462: 0.00 mag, 7.67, 8.2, 7.97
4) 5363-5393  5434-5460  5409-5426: -0.04 mag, 7.84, 7.76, 7.79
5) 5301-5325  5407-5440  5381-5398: -0.02 mag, 7.79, 7.74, 7.75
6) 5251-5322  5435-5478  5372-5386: -0.04 mag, 7.03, 7.98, 7.54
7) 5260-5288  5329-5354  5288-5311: -0.13 mag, 6.33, 6.96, 6.57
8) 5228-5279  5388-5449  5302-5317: -0.13 mag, 6.58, 7.67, 6.95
